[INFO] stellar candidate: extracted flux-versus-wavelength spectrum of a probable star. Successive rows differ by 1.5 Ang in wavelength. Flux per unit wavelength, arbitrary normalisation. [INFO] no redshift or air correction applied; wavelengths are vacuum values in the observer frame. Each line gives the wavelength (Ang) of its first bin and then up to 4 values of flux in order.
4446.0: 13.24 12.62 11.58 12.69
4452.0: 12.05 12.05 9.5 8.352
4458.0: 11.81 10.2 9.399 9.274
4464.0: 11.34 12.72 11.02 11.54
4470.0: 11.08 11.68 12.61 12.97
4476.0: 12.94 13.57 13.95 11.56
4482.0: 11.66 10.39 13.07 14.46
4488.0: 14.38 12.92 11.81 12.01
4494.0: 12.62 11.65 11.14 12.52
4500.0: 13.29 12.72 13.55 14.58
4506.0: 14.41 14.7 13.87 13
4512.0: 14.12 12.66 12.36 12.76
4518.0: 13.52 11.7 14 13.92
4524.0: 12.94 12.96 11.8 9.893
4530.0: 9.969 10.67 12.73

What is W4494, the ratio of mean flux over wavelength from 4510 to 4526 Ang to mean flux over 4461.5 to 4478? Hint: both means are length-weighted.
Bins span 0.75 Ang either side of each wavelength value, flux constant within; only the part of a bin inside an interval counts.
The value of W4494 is 1.11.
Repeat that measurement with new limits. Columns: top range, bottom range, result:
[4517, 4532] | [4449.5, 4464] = 1.14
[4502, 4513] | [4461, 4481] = 1.17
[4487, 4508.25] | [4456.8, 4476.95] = 1.15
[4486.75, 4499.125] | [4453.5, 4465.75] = 1.21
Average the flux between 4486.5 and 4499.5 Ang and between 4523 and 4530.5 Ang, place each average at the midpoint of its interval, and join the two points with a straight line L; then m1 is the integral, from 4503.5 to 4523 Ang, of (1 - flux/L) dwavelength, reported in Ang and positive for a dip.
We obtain -2.4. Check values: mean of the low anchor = 12.5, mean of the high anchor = 11.6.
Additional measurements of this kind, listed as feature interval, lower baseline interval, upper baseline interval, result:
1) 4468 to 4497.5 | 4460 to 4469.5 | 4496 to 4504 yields -1.6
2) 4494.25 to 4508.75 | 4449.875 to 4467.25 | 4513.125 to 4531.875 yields -1.7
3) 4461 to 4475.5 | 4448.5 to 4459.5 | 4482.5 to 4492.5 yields 0.4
